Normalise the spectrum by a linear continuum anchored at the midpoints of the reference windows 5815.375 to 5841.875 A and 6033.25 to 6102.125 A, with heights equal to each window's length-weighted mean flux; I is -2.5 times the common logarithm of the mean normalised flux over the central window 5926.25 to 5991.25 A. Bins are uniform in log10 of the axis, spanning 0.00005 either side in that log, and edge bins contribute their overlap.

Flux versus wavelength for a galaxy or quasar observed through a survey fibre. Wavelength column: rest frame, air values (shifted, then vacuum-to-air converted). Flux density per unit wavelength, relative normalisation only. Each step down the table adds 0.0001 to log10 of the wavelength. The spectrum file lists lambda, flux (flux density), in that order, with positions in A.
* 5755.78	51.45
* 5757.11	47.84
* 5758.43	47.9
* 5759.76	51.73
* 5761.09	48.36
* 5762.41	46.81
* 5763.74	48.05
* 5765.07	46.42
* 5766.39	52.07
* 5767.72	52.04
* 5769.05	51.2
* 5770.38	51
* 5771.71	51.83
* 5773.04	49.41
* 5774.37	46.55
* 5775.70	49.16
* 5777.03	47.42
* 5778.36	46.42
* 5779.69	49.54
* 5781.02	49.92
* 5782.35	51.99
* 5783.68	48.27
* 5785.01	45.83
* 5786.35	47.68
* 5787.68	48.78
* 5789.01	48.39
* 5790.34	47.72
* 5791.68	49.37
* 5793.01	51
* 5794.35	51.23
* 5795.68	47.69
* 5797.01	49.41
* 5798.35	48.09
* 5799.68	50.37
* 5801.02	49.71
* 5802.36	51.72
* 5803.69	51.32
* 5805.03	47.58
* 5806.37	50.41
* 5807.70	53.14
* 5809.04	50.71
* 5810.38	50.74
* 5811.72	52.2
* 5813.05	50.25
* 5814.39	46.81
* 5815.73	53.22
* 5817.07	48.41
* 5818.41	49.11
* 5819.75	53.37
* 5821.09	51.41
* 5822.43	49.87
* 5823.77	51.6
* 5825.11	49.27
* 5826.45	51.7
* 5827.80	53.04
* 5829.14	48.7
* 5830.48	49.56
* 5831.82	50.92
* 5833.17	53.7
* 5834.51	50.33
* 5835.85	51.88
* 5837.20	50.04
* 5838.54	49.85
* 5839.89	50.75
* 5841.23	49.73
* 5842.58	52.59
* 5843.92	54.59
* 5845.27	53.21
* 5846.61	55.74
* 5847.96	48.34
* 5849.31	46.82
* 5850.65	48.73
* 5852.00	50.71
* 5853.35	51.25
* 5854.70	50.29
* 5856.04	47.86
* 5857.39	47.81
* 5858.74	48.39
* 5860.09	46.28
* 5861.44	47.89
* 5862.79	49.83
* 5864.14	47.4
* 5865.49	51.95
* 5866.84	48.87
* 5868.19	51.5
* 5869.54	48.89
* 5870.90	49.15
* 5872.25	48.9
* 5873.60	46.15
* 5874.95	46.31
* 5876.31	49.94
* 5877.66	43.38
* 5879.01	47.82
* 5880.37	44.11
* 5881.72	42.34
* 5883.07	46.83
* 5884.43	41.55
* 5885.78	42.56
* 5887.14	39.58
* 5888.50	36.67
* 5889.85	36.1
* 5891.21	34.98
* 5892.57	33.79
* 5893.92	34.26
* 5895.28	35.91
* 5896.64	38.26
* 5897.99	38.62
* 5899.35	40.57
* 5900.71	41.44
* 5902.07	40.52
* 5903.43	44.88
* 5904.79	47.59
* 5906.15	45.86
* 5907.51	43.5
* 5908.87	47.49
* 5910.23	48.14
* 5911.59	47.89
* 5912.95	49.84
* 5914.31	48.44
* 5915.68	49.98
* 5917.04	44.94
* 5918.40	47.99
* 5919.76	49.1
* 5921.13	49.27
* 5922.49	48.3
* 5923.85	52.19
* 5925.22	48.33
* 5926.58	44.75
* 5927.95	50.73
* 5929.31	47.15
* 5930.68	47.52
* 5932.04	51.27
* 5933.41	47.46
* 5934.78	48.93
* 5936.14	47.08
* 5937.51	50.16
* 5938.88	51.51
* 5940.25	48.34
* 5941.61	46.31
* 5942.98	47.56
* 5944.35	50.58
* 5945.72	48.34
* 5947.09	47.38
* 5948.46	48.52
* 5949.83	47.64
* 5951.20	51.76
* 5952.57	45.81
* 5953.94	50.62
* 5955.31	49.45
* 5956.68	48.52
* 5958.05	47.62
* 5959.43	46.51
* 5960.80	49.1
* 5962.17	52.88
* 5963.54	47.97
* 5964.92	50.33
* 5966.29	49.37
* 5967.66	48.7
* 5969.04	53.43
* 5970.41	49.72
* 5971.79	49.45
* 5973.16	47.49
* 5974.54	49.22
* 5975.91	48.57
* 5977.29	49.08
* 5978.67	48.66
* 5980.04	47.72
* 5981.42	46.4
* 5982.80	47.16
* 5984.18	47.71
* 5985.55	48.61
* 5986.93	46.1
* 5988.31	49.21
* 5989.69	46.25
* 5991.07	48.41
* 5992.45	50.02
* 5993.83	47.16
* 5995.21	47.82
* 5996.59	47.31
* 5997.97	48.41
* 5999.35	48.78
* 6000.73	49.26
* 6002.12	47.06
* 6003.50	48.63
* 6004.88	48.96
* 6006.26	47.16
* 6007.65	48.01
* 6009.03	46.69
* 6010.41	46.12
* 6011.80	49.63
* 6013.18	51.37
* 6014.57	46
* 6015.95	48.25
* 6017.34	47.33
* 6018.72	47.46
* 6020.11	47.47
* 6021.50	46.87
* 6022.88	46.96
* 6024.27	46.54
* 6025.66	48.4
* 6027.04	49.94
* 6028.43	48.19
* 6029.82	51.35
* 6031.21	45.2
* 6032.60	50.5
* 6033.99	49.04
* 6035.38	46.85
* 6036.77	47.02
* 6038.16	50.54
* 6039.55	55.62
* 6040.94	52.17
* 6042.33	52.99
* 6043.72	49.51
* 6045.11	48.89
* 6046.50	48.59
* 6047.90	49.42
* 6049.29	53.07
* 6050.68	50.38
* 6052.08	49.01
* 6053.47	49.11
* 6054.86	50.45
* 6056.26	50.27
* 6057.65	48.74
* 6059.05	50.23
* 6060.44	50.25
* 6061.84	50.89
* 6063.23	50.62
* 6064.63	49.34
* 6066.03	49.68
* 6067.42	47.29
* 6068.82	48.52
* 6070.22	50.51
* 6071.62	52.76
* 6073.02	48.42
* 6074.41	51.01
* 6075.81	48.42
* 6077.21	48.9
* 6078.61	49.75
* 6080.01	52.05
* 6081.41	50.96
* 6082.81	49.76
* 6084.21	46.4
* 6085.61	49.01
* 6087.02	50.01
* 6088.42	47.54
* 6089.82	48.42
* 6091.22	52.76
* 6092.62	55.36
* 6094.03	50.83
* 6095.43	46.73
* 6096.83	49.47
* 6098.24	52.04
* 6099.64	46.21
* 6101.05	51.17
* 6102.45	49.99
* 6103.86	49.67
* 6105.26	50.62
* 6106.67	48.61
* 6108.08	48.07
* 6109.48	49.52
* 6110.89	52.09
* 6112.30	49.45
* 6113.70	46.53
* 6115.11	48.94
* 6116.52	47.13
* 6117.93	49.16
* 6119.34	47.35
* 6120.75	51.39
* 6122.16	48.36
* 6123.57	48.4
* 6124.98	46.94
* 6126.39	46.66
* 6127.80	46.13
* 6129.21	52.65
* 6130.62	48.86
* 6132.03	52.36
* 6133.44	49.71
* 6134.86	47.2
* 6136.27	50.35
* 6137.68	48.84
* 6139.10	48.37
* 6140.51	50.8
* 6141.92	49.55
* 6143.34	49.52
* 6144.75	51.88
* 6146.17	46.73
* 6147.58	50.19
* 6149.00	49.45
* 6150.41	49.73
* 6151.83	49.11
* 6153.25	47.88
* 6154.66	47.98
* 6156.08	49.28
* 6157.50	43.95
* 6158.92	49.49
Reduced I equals 0.04 mag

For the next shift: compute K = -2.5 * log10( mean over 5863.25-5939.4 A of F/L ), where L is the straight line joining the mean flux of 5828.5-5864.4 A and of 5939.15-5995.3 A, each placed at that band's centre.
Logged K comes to 0.09 mag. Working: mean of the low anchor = 50.2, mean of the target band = 45.5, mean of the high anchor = 48.6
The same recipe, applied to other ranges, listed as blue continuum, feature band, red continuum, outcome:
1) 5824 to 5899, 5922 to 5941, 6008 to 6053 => -0.02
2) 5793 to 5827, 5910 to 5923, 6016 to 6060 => 0.03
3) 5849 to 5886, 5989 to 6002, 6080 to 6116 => 0.02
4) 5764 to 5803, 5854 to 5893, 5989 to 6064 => 0.08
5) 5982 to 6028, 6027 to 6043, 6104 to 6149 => -0.04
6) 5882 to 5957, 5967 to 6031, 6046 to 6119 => -0.01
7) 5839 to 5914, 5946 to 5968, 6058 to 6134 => -0.04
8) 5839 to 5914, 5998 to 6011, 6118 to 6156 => -0.01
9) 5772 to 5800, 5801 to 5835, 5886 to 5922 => -0.08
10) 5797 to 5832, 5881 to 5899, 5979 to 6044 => 0.27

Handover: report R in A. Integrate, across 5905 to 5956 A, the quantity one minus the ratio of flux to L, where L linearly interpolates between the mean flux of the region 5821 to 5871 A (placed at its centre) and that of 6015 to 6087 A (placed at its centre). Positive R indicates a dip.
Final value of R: 1.6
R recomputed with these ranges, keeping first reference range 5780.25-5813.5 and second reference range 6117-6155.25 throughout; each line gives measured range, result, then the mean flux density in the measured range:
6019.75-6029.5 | 0.28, 47.9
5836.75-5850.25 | -0.40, 51.2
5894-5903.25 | 1.93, 39.2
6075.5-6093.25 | -0.28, 50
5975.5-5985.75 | 0.30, 47.9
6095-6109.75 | -0.05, 49.3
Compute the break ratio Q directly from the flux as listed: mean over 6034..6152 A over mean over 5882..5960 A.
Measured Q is 1.09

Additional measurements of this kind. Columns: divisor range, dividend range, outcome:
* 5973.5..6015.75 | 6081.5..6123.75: 1.03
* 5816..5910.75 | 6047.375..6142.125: 1.05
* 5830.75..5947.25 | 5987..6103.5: 1.05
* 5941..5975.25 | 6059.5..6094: 1.02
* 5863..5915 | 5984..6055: 1.11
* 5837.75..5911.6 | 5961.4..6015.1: 1.06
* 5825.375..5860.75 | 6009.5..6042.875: 0.97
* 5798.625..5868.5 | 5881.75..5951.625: 0.90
